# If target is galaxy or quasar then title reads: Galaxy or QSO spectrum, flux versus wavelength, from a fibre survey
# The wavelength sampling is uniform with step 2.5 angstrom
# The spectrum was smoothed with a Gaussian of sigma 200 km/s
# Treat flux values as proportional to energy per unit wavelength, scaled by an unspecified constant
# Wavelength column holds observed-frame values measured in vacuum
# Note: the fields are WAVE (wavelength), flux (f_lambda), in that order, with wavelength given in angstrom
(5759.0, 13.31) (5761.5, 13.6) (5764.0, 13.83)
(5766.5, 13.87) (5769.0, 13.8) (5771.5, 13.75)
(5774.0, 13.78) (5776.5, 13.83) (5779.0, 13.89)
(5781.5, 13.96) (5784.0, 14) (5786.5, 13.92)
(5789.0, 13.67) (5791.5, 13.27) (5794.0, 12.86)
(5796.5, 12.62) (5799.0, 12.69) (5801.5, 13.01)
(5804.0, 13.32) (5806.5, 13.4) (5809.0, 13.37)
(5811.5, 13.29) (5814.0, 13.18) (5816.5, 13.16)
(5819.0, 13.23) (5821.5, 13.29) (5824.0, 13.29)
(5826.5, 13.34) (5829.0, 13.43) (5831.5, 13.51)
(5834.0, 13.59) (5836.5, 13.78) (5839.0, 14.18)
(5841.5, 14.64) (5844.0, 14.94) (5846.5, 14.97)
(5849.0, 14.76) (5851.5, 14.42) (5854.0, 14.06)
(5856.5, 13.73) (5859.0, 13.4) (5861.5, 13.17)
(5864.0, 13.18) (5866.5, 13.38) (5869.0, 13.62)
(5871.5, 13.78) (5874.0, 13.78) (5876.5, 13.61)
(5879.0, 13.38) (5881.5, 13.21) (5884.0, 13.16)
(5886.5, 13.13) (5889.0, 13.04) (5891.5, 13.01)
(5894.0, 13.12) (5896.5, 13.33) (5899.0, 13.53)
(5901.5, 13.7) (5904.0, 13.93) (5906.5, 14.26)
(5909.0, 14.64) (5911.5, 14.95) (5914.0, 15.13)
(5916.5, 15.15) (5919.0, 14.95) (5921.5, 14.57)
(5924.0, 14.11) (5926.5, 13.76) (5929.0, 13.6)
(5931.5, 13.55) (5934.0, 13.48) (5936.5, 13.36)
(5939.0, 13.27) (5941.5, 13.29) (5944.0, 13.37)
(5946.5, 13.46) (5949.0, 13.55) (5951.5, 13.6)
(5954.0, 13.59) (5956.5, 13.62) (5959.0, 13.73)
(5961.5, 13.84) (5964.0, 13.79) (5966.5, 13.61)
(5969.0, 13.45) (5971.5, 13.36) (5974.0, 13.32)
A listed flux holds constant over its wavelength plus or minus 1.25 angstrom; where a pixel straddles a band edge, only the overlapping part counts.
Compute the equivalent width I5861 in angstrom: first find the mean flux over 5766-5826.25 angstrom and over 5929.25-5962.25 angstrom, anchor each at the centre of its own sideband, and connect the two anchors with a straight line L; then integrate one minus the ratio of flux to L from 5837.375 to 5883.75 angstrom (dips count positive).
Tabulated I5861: -1.4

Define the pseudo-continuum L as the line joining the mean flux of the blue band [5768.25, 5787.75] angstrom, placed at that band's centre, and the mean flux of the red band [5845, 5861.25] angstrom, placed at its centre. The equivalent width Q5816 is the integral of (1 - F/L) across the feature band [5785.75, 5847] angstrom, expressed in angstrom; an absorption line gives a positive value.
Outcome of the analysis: 2.3 angstrom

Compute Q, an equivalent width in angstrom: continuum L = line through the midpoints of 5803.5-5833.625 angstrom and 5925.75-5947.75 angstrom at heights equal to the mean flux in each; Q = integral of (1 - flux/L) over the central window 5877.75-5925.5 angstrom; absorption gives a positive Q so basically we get -1.8 angstrom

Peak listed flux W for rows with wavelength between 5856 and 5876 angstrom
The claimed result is 13.78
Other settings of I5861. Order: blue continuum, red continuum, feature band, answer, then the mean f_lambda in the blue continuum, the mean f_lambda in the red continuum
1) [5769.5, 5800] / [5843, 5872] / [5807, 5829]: 0.7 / 13.5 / 13.9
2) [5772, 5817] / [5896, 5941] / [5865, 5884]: 0.5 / 13.4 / 14.1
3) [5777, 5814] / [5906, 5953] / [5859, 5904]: 1.3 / 13.4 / 14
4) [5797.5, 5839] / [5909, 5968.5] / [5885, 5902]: 0.5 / 13.3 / 13.9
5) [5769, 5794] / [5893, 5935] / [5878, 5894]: 1.0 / 13.7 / 14.1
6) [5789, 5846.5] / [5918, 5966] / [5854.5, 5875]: 0.1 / 13.5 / 13.7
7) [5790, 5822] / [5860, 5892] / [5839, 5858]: -1.7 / 13.1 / 13.4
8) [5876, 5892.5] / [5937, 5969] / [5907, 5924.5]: -1.9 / 13.2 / 13.6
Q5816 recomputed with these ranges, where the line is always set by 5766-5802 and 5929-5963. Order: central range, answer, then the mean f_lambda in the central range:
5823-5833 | 0.1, 13.4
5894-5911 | -0.5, 13.9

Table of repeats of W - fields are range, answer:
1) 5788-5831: 13.67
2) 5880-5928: 15.15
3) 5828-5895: 14.97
